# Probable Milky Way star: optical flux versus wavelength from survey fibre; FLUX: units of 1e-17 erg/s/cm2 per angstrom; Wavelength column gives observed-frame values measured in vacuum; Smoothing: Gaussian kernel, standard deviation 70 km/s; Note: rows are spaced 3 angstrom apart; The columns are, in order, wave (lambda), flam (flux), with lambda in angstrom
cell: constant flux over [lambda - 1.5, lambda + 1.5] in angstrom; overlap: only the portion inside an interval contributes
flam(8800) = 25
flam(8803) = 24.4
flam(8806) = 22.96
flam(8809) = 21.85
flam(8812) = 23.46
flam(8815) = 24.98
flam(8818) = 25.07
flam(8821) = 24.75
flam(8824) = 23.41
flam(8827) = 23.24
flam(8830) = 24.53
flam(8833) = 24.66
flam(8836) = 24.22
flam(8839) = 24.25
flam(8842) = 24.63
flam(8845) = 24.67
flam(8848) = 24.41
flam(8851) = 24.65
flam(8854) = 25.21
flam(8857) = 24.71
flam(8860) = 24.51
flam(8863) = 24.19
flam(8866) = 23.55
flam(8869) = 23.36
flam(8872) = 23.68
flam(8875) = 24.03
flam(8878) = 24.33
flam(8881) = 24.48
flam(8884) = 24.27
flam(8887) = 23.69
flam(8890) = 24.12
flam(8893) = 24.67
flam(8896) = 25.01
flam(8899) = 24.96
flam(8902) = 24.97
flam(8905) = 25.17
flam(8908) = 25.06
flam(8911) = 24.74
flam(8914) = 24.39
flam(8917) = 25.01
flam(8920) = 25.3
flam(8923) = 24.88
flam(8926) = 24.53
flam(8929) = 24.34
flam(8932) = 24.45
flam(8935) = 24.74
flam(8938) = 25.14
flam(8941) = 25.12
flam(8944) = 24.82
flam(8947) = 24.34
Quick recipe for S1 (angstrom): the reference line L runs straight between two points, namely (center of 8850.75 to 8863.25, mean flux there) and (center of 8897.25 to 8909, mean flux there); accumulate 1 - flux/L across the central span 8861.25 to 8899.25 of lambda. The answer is 1.09 angstrom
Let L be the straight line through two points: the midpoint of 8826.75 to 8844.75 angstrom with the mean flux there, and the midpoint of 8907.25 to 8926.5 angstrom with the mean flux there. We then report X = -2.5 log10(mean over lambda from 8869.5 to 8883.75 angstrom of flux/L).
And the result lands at 0.02 mag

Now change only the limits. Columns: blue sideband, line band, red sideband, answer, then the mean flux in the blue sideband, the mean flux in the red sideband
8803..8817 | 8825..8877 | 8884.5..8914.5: -0.01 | 23.5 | 24.7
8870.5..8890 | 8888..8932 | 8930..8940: -0.01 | 24.1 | 24.8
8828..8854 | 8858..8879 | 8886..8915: 0.03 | 24.5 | 24.7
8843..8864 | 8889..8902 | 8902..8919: 0.00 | 24.6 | 24.9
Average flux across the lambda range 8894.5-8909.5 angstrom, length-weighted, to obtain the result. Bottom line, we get 25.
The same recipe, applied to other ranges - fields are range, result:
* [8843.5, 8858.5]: 24.7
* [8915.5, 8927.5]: 24.9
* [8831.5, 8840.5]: 24.4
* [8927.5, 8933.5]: 24.4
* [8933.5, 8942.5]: 25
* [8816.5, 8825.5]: 24.4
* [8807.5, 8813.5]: 22.7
